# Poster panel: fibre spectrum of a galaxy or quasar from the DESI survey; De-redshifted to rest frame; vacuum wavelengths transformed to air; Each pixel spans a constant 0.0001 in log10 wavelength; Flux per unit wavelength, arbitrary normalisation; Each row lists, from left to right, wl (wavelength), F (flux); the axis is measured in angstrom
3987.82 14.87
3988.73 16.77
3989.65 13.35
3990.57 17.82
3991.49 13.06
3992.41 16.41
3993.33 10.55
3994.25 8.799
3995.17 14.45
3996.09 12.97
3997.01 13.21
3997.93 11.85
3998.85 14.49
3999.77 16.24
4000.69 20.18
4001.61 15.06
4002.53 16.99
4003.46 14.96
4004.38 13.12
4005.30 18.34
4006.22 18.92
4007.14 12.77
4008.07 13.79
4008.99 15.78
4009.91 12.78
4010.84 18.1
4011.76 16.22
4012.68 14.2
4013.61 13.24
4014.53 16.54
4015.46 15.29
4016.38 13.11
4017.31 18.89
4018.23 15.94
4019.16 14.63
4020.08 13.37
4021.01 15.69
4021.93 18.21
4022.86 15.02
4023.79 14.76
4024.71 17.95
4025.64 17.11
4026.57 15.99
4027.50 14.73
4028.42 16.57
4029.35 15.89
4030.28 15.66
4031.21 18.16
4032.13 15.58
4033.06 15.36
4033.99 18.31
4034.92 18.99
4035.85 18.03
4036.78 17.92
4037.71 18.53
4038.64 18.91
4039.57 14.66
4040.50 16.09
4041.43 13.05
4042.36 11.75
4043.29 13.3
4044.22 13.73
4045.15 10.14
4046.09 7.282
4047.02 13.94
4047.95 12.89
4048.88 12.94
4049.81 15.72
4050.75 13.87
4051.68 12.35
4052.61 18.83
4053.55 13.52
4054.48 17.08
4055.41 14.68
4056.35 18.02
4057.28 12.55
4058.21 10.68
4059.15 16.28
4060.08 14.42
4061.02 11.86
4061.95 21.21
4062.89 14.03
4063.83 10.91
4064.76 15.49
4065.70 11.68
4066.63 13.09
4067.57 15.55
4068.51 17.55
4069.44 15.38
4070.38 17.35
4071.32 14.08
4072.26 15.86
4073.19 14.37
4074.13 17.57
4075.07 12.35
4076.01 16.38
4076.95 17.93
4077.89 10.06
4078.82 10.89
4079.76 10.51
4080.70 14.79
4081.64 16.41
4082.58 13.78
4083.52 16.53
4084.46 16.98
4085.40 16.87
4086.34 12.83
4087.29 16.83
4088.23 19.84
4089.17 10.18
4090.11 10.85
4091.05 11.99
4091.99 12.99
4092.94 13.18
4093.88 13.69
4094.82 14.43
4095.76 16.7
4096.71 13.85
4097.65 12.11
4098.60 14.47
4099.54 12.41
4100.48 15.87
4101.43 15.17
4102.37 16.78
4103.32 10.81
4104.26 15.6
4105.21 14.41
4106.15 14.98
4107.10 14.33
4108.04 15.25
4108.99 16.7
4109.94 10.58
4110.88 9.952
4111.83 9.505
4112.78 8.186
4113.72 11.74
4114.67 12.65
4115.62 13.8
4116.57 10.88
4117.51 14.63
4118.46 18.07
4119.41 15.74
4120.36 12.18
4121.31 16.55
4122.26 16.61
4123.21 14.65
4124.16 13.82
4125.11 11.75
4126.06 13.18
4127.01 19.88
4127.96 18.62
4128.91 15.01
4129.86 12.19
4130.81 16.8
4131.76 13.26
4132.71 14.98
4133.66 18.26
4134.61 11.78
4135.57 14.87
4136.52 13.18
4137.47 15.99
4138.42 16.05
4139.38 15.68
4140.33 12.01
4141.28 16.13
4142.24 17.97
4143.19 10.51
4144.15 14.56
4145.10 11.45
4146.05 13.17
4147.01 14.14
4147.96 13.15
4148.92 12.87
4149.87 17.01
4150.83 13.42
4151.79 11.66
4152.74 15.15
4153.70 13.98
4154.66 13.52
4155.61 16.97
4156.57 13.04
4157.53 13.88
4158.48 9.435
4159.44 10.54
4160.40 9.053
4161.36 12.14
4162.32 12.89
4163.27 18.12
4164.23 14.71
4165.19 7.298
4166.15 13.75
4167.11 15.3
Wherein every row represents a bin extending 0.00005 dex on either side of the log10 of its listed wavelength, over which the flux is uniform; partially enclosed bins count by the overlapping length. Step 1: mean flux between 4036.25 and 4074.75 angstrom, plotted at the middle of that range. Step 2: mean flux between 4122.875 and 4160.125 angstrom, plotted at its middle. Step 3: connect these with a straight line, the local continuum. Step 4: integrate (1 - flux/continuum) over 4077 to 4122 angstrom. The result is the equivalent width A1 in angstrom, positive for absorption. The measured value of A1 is 1.8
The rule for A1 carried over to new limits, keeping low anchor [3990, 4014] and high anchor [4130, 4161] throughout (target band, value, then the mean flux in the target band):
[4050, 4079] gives -0.8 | 14.8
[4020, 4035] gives -1.8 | 16.3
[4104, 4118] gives 1.2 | 12.8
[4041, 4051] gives 1.3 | 12.6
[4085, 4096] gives 0.1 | 14.1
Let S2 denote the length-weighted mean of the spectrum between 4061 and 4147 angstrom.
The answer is 14.3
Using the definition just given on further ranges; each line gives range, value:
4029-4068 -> 14.8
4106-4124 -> 13.5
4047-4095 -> 14.5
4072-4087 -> 14.6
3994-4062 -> 15.2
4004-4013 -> 15.5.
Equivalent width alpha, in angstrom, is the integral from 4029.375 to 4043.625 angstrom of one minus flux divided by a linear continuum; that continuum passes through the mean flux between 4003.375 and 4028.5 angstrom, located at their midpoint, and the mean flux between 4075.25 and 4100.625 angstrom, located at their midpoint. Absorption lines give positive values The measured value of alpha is -1.1 angstrom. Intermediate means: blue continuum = 15.6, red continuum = 14.2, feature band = 16.3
